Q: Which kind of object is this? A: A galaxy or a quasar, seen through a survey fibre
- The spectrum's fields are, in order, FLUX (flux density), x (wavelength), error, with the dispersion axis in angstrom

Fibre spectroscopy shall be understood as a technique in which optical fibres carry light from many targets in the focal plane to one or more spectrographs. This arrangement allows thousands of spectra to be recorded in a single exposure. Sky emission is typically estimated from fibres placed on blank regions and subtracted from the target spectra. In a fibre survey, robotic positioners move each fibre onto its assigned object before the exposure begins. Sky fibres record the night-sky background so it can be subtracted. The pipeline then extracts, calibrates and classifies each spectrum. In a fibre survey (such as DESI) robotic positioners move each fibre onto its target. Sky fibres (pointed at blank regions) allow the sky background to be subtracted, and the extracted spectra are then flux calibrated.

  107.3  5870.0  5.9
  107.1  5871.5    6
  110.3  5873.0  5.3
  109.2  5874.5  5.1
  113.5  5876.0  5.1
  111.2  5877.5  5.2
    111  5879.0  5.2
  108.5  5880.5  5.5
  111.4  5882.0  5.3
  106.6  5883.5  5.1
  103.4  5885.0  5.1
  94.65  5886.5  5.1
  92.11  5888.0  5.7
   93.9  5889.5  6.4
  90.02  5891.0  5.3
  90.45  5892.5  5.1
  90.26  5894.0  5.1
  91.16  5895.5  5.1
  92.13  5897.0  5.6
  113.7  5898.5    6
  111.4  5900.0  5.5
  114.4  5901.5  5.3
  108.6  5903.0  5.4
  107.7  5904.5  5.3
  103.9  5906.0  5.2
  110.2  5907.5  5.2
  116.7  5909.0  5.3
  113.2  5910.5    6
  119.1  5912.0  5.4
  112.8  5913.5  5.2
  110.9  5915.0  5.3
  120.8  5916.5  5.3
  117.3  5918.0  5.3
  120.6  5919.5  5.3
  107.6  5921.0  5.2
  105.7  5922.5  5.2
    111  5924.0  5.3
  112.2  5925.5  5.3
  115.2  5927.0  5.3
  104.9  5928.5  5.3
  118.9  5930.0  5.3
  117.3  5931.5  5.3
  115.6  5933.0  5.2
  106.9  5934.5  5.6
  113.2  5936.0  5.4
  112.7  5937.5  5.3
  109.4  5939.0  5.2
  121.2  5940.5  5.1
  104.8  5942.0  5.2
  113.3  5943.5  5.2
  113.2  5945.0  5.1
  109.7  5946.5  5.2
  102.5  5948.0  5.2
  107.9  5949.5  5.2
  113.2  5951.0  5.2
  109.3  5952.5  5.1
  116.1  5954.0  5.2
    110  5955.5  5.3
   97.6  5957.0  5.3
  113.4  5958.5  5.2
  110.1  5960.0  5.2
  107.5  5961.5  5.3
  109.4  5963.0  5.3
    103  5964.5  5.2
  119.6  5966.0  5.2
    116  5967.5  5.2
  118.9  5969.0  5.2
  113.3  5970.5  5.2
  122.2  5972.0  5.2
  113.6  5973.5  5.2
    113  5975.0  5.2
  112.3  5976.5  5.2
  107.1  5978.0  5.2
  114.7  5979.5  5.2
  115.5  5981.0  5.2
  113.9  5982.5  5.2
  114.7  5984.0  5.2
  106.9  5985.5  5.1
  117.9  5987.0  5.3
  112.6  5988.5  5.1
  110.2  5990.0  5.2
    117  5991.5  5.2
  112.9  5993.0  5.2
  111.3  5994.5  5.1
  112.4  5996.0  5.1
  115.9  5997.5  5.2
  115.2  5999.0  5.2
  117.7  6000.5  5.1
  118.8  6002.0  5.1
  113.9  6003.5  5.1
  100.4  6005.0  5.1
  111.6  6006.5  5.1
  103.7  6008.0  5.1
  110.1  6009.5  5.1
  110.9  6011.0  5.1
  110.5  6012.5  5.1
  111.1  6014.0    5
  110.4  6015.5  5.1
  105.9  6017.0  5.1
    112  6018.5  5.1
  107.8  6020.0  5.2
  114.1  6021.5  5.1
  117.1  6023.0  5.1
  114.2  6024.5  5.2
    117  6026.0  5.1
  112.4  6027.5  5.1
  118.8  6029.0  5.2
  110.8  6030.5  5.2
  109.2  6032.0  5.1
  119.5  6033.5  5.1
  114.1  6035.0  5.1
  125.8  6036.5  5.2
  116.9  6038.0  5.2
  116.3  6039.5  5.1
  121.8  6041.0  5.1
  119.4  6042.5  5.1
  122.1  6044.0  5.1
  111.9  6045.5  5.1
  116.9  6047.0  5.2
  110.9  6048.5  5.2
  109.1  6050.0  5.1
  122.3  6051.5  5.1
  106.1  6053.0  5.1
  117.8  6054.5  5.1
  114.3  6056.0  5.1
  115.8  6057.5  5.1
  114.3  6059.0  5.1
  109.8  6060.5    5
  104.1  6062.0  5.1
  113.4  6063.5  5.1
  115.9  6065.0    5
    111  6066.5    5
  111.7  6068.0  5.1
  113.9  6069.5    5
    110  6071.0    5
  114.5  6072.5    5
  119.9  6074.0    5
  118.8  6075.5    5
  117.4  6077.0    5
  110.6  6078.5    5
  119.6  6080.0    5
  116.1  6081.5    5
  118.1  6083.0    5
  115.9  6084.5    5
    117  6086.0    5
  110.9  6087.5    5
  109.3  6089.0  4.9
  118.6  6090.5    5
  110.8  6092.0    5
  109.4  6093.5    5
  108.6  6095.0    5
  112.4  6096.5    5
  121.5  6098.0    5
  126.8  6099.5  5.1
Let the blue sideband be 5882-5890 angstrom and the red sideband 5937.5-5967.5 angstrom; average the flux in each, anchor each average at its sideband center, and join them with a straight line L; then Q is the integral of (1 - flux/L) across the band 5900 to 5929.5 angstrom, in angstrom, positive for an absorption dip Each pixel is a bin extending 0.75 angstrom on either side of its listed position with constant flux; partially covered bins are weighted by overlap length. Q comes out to -2.3 angstrom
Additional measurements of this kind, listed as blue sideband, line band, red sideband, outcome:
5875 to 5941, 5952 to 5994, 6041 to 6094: -0.6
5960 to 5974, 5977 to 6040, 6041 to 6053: 0.9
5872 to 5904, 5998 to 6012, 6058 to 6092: -0.2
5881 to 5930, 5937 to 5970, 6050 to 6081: -0.6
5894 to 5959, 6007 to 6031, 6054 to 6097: 0.2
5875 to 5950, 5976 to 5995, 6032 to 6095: -0.2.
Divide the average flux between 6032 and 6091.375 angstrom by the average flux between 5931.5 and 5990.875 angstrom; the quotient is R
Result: 1.03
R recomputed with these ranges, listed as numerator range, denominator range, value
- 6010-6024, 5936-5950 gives 1.00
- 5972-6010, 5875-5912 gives 1.08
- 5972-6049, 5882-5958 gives 1.05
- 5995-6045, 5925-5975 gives 1.02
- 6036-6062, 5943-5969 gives 1.05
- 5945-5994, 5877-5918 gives 1.06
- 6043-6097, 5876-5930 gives 1.06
